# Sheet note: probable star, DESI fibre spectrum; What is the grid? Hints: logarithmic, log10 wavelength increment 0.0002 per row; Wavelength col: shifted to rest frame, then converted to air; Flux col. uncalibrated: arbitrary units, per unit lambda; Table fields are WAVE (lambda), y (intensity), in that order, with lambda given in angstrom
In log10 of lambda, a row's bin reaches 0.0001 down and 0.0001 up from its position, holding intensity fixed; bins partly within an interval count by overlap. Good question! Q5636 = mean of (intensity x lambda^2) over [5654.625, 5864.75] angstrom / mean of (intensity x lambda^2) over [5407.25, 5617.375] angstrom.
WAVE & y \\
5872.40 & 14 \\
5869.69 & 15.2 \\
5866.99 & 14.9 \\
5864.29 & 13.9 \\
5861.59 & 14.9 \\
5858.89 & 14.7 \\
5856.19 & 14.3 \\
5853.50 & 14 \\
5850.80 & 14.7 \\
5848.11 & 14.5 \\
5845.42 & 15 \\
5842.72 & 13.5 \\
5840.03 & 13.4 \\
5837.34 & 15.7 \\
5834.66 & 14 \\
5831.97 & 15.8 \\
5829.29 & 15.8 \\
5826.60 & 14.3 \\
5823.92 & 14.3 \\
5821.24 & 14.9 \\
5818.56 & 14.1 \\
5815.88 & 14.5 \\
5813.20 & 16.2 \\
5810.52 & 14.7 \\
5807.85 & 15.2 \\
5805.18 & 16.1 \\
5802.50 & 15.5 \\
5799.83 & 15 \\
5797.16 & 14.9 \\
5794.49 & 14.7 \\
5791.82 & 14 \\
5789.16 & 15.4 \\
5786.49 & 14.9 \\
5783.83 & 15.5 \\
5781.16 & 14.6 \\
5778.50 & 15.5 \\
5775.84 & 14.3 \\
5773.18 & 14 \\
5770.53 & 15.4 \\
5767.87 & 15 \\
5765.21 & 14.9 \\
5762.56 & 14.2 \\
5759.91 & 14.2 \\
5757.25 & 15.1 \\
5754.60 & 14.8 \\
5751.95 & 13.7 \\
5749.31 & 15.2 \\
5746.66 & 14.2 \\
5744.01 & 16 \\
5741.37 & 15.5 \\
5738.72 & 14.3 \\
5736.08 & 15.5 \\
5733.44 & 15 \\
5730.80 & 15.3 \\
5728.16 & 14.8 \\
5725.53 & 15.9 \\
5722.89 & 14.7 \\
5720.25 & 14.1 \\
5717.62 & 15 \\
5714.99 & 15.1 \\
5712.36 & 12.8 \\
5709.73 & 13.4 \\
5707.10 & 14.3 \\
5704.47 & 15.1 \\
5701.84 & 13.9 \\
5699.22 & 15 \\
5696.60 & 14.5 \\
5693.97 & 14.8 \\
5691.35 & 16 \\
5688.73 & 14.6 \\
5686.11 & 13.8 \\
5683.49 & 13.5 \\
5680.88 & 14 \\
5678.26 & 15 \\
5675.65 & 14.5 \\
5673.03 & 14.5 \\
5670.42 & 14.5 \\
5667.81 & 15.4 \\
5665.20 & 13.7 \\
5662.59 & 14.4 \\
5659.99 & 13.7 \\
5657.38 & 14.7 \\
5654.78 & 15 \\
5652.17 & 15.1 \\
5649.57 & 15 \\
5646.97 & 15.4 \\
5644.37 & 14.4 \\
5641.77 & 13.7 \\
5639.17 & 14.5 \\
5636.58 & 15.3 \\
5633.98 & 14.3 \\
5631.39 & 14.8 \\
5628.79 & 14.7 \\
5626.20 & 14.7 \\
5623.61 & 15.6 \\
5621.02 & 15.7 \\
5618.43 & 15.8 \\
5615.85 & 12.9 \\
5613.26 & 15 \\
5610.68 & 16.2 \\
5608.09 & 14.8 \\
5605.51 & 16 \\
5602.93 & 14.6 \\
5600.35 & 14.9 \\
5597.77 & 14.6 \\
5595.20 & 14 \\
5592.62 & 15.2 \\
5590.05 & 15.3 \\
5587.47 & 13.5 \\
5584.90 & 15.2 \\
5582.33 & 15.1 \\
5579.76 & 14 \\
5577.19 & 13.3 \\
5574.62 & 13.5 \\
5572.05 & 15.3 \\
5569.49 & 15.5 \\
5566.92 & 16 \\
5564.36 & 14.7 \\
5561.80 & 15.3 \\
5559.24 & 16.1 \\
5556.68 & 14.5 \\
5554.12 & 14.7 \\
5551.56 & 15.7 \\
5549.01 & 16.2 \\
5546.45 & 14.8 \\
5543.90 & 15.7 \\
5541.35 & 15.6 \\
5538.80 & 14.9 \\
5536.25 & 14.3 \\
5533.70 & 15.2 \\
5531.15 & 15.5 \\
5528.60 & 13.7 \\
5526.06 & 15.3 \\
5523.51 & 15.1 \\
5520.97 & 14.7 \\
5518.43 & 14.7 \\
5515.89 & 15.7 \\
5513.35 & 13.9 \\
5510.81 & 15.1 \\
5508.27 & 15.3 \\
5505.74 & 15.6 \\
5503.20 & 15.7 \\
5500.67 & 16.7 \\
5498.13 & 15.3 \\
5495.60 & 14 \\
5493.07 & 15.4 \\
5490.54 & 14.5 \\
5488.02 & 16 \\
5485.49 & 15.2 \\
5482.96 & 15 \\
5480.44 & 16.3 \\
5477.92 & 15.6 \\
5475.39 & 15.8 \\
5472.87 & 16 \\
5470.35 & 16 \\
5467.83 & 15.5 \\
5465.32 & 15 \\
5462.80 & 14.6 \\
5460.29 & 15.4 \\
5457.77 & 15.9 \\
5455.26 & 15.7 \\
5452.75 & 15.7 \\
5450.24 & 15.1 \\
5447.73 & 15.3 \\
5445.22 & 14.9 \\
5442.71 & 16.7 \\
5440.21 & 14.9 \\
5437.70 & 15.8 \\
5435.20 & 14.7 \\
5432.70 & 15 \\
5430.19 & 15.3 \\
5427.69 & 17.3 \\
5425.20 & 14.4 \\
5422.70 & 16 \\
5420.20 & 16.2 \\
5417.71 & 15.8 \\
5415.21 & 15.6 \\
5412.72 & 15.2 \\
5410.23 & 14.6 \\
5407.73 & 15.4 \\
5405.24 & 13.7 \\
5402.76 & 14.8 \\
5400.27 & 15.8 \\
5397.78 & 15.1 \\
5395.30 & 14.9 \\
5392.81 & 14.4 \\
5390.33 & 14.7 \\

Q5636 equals 1.06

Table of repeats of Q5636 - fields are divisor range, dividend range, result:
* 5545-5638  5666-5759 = 1.03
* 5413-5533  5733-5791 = 1.07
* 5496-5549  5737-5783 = 1.06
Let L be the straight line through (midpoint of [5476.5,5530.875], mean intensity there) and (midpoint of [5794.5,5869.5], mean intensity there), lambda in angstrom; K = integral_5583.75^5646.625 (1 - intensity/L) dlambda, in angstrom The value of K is 0.91 angstrom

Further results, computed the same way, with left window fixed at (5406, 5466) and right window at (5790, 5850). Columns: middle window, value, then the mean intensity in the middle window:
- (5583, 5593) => 0.27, 14.8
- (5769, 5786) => 0.01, 14.9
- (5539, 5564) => -0.18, 15.4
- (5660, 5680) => 0.74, 14.5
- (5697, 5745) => 0.74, 14.8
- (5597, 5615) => 0.05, 15.1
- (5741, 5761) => 0.16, 14.8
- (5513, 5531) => 0.56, 14.8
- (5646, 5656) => -0.02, 15.1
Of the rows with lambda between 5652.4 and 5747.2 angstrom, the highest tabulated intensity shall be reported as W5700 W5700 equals 16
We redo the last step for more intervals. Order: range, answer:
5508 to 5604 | 16.2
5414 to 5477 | 17.3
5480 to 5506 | 16.7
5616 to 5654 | 15.8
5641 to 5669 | 15.4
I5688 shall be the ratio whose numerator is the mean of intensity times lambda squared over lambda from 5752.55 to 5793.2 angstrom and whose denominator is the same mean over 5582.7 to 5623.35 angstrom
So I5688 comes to 1.0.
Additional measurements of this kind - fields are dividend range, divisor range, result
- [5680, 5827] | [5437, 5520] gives 1.06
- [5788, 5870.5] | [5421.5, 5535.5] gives 1.09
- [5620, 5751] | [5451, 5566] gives 1.02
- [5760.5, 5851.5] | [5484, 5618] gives 1.08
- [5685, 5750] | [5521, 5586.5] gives 1.04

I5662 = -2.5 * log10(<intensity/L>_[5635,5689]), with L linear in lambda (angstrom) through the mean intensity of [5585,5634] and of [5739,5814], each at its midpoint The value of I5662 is 0.03 mag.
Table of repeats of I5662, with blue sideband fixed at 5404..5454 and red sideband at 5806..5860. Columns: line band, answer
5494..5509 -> -0.013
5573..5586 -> 0.066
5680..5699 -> 0.032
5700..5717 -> 0.055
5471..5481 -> -0.042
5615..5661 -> 0.019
